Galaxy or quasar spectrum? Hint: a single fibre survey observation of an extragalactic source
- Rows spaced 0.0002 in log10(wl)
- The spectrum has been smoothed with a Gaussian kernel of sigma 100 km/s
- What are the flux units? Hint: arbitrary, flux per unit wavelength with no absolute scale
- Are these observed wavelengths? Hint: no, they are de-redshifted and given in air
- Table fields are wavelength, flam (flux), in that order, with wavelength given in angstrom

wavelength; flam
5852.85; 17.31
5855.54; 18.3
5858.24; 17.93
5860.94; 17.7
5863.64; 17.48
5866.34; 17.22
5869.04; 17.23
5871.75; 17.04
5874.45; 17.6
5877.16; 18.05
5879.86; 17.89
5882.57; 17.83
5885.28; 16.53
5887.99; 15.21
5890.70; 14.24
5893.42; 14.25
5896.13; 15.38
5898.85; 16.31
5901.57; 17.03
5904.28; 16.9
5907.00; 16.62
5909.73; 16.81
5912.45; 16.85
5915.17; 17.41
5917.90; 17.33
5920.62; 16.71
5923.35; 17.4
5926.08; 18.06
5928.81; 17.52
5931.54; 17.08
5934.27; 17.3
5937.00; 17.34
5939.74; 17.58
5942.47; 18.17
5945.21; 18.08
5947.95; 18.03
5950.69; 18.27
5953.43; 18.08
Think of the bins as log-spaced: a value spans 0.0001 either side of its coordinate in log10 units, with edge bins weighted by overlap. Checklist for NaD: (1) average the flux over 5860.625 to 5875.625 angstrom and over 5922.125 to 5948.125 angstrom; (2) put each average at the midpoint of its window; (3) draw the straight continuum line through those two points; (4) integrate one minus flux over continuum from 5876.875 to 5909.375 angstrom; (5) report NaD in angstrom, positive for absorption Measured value 2.1 angstrom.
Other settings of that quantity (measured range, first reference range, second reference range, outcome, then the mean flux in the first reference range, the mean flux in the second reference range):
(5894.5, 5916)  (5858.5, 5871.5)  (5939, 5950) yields 1.3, 17.4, 18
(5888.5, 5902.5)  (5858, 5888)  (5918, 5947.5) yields 1.7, 17.4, 17.5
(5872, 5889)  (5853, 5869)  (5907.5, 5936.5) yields 0.3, 17.7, 17.2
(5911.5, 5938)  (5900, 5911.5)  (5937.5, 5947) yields 0.1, 16.8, 17.9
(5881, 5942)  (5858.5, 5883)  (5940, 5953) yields 3.8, 17.6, 18.1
